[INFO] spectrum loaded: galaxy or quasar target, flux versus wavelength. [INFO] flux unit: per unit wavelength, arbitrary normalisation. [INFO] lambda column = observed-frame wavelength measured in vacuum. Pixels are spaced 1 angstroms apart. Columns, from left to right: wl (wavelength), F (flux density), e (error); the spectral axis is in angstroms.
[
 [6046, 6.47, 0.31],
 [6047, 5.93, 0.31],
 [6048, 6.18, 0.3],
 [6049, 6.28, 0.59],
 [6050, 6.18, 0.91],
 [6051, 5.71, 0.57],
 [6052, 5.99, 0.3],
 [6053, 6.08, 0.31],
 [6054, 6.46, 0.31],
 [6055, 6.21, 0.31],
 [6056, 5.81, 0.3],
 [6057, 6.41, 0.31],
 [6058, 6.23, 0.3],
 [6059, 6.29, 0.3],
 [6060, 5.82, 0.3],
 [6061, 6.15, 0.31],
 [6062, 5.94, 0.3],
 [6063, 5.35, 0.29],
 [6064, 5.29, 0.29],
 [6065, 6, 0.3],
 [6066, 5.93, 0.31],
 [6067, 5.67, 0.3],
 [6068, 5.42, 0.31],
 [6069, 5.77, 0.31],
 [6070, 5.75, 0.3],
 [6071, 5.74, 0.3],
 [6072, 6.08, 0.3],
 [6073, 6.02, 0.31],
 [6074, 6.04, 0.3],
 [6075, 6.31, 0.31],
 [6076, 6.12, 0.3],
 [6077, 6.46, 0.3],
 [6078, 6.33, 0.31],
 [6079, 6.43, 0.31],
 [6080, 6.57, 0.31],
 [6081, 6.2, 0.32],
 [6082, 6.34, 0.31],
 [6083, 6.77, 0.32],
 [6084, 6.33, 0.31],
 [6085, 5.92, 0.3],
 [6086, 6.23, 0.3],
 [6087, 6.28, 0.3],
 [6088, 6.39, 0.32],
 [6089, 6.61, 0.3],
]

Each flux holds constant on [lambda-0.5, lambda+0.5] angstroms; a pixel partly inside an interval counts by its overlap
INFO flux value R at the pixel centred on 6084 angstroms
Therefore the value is 6.33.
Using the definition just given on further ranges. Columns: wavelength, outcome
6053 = 6.08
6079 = 6.43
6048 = 6.18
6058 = 6.23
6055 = 6.21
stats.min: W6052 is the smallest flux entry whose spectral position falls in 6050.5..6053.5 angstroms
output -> 5.71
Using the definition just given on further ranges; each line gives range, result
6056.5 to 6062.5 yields 5.82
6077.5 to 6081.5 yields 6.2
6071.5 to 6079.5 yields 6.02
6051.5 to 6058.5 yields 5.81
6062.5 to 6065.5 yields 5.29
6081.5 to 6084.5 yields 6.33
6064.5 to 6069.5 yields 5.42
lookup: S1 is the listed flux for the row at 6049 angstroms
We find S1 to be 6.28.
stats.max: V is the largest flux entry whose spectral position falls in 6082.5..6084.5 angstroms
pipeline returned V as 6.77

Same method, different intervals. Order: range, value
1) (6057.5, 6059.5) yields 6.29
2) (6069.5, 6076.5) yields 6.31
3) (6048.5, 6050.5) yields 6.28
